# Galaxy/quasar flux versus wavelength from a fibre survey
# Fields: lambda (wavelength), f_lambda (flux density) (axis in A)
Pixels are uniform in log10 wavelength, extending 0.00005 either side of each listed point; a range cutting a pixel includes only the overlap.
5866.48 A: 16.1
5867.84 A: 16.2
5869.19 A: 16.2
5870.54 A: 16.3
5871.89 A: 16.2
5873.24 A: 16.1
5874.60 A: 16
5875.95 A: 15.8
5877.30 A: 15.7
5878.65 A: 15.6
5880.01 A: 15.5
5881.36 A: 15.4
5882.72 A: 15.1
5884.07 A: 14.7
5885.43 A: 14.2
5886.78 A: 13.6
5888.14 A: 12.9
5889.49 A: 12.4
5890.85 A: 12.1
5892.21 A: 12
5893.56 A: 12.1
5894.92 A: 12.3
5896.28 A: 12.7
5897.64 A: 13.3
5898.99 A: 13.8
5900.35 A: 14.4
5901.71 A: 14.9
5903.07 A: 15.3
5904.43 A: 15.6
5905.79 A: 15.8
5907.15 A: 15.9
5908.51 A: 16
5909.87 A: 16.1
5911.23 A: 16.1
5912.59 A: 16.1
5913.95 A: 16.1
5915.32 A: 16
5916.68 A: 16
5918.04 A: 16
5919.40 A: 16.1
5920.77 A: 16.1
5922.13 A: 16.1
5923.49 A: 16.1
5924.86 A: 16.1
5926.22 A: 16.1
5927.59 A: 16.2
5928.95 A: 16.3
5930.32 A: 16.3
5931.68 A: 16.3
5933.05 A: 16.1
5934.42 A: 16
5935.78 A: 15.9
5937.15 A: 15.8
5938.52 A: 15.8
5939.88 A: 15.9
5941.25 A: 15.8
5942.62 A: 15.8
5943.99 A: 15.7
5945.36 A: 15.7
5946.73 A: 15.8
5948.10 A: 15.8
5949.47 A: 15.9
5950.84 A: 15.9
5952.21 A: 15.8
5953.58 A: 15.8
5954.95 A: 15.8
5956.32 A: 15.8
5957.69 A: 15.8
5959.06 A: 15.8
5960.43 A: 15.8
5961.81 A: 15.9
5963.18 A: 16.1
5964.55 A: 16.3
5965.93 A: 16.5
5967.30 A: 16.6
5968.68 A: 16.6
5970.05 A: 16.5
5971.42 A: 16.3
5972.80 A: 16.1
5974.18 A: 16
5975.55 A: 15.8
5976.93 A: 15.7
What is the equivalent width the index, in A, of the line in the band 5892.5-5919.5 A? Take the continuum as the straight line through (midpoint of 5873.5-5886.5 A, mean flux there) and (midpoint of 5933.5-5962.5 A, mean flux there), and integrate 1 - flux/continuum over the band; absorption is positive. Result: 0.9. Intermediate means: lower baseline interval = 15.3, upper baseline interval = 15.8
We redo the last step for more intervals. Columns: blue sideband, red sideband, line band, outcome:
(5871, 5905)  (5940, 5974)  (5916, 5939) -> -1.2 A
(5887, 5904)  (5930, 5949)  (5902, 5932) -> -3.1 A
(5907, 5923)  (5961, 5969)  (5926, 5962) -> 0.6 A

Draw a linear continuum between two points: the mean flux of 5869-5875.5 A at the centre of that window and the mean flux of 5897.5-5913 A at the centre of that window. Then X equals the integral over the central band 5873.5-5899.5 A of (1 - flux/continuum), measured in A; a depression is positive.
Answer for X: 3.0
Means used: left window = 16.1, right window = 15.3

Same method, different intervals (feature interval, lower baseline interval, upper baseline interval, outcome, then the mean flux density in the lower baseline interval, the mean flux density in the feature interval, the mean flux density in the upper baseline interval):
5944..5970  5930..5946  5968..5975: 0.2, 15.9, 16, 16.3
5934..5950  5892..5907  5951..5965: -0.5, 14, 15.8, 15.9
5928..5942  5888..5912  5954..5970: -0.7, 14.1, 16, 16.1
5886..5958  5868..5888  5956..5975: 2.3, 15.4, 15.3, 16.2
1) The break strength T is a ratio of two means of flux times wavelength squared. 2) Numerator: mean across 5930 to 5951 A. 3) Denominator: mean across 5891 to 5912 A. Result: 1.12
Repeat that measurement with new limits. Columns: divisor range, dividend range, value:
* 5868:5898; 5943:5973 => 1.14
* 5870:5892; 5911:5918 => 1.10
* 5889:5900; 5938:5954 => 1.27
